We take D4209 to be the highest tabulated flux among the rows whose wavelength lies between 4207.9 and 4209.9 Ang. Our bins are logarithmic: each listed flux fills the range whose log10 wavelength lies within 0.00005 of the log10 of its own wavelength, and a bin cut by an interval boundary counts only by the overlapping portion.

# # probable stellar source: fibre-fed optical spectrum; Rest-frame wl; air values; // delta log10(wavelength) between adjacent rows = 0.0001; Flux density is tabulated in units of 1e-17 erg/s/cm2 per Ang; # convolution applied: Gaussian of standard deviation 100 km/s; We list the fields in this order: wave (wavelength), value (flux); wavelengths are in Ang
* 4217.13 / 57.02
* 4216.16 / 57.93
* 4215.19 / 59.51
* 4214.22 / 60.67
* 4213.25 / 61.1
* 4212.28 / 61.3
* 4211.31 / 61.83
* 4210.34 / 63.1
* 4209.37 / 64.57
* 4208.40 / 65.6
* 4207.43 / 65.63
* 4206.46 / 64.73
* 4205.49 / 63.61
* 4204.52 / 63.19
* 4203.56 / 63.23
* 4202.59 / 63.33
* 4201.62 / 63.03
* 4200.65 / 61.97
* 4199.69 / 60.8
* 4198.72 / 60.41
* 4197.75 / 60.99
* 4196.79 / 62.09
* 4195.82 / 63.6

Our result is 65.6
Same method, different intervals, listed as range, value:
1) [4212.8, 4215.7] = 61.1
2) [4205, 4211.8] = 65.63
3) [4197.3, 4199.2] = 60.99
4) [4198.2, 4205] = 63.33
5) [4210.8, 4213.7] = 61.83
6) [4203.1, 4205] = 63.23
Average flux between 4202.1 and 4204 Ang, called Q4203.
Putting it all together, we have 63.1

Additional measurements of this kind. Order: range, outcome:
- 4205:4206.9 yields 64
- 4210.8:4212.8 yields 61.6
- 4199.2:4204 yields 62.4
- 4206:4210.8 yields 64.7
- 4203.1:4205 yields 63.5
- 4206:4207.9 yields 65.1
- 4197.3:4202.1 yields 61.4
